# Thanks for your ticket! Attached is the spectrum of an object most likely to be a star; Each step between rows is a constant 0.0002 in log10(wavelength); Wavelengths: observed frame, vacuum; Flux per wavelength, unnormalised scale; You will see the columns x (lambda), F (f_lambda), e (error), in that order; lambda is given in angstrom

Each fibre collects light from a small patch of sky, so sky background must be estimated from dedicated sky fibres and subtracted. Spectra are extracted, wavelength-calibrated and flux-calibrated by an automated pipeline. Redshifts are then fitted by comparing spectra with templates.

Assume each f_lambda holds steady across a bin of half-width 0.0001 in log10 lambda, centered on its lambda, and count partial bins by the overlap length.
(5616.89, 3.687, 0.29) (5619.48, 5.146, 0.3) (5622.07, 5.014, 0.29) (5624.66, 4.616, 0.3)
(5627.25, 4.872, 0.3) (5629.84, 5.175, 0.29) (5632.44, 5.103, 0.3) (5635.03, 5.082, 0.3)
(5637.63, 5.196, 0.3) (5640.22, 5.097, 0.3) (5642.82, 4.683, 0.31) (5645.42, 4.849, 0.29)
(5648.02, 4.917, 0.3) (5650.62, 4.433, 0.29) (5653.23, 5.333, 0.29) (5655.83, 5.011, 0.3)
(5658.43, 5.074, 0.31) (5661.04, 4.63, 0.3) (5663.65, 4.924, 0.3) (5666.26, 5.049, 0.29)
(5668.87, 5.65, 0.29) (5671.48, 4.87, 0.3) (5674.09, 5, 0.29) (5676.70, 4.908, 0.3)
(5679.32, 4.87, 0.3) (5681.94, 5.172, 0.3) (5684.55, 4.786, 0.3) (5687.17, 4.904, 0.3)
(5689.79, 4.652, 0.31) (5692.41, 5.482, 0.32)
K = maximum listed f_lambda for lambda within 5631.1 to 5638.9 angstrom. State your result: 5.196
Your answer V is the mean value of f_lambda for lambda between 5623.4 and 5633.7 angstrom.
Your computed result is 4.94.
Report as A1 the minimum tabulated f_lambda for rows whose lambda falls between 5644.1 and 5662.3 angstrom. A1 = 4.433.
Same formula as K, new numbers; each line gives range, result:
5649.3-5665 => 5.333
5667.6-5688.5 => 5.65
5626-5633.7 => 5.175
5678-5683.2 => 5.172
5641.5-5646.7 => 4.849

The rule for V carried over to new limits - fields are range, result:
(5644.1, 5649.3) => 4.88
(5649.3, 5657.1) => 4.92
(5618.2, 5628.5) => 4.91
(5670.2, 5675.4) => 4.94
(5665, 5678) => 5.1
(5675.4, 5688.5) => 4.93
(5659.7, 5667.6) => 4.87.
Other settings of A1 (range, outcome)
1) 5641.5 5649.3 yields 4.683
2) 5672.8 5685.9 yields 4.786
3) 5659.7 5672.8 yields 4.63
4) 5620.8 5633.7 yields 4.616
